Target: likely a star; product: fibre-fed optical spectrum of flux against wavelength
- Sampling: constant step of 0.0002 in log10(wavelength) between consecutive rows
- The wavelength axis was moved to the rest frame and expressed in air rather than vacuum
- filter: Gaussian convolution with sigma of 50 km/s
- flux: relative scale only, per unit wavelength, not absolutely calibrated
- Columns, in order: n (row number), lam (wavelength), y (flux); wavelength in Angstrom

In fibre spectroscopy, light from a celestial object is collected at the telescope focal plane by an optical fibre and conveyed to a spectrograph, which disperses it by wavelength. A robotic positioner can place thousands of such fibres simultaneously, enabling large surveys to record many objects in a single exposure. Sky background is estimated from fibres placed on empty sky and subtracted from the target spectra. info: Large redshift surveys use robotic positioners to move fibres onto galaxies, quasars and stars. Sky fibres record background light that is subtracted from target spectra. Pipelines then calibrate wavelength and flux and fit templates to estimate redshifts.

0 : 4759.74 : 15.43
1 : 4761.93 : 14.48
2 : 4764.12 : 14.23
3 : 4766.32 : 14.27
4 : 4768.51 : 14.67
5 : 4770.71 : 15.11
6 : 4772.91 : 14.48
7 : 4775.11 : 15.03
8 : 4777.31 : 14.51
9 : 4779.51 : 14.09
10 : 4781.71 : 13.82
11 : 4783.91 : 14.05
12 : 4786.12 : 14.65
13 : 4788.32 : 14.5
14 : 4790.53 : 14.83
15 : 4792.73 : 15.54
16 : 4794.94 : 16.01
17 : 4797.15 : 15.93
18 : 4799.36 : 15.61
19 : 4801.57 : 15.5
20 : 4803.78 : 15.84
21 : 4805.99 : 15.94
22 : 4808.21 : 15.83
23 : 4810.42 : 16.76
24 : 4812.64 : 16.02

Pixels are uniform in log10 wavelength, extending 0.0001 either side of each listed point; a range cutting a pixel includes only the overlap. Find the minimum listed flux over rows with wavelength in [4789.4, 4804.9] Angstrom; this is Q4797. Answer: 14.83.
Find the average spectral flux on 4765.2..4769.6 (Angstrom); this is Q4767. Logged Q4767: 14.5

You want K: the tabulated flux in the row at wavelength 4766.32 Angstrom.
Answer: 14.27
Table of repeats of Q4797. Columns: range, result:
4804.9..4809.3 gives 15.83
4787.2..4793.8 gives 14.5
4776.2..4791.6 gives 13.82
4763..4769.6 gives 14.23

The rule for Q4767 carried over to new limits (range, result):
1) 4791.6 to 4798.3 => 15.8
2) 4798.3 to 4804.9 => 15.7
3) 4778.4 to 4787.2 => 14.1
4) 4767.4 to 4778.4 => 14.8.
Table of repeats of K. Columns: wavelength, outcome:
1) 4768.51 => 14.67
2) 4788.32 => 14.5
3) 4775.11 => 15.03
